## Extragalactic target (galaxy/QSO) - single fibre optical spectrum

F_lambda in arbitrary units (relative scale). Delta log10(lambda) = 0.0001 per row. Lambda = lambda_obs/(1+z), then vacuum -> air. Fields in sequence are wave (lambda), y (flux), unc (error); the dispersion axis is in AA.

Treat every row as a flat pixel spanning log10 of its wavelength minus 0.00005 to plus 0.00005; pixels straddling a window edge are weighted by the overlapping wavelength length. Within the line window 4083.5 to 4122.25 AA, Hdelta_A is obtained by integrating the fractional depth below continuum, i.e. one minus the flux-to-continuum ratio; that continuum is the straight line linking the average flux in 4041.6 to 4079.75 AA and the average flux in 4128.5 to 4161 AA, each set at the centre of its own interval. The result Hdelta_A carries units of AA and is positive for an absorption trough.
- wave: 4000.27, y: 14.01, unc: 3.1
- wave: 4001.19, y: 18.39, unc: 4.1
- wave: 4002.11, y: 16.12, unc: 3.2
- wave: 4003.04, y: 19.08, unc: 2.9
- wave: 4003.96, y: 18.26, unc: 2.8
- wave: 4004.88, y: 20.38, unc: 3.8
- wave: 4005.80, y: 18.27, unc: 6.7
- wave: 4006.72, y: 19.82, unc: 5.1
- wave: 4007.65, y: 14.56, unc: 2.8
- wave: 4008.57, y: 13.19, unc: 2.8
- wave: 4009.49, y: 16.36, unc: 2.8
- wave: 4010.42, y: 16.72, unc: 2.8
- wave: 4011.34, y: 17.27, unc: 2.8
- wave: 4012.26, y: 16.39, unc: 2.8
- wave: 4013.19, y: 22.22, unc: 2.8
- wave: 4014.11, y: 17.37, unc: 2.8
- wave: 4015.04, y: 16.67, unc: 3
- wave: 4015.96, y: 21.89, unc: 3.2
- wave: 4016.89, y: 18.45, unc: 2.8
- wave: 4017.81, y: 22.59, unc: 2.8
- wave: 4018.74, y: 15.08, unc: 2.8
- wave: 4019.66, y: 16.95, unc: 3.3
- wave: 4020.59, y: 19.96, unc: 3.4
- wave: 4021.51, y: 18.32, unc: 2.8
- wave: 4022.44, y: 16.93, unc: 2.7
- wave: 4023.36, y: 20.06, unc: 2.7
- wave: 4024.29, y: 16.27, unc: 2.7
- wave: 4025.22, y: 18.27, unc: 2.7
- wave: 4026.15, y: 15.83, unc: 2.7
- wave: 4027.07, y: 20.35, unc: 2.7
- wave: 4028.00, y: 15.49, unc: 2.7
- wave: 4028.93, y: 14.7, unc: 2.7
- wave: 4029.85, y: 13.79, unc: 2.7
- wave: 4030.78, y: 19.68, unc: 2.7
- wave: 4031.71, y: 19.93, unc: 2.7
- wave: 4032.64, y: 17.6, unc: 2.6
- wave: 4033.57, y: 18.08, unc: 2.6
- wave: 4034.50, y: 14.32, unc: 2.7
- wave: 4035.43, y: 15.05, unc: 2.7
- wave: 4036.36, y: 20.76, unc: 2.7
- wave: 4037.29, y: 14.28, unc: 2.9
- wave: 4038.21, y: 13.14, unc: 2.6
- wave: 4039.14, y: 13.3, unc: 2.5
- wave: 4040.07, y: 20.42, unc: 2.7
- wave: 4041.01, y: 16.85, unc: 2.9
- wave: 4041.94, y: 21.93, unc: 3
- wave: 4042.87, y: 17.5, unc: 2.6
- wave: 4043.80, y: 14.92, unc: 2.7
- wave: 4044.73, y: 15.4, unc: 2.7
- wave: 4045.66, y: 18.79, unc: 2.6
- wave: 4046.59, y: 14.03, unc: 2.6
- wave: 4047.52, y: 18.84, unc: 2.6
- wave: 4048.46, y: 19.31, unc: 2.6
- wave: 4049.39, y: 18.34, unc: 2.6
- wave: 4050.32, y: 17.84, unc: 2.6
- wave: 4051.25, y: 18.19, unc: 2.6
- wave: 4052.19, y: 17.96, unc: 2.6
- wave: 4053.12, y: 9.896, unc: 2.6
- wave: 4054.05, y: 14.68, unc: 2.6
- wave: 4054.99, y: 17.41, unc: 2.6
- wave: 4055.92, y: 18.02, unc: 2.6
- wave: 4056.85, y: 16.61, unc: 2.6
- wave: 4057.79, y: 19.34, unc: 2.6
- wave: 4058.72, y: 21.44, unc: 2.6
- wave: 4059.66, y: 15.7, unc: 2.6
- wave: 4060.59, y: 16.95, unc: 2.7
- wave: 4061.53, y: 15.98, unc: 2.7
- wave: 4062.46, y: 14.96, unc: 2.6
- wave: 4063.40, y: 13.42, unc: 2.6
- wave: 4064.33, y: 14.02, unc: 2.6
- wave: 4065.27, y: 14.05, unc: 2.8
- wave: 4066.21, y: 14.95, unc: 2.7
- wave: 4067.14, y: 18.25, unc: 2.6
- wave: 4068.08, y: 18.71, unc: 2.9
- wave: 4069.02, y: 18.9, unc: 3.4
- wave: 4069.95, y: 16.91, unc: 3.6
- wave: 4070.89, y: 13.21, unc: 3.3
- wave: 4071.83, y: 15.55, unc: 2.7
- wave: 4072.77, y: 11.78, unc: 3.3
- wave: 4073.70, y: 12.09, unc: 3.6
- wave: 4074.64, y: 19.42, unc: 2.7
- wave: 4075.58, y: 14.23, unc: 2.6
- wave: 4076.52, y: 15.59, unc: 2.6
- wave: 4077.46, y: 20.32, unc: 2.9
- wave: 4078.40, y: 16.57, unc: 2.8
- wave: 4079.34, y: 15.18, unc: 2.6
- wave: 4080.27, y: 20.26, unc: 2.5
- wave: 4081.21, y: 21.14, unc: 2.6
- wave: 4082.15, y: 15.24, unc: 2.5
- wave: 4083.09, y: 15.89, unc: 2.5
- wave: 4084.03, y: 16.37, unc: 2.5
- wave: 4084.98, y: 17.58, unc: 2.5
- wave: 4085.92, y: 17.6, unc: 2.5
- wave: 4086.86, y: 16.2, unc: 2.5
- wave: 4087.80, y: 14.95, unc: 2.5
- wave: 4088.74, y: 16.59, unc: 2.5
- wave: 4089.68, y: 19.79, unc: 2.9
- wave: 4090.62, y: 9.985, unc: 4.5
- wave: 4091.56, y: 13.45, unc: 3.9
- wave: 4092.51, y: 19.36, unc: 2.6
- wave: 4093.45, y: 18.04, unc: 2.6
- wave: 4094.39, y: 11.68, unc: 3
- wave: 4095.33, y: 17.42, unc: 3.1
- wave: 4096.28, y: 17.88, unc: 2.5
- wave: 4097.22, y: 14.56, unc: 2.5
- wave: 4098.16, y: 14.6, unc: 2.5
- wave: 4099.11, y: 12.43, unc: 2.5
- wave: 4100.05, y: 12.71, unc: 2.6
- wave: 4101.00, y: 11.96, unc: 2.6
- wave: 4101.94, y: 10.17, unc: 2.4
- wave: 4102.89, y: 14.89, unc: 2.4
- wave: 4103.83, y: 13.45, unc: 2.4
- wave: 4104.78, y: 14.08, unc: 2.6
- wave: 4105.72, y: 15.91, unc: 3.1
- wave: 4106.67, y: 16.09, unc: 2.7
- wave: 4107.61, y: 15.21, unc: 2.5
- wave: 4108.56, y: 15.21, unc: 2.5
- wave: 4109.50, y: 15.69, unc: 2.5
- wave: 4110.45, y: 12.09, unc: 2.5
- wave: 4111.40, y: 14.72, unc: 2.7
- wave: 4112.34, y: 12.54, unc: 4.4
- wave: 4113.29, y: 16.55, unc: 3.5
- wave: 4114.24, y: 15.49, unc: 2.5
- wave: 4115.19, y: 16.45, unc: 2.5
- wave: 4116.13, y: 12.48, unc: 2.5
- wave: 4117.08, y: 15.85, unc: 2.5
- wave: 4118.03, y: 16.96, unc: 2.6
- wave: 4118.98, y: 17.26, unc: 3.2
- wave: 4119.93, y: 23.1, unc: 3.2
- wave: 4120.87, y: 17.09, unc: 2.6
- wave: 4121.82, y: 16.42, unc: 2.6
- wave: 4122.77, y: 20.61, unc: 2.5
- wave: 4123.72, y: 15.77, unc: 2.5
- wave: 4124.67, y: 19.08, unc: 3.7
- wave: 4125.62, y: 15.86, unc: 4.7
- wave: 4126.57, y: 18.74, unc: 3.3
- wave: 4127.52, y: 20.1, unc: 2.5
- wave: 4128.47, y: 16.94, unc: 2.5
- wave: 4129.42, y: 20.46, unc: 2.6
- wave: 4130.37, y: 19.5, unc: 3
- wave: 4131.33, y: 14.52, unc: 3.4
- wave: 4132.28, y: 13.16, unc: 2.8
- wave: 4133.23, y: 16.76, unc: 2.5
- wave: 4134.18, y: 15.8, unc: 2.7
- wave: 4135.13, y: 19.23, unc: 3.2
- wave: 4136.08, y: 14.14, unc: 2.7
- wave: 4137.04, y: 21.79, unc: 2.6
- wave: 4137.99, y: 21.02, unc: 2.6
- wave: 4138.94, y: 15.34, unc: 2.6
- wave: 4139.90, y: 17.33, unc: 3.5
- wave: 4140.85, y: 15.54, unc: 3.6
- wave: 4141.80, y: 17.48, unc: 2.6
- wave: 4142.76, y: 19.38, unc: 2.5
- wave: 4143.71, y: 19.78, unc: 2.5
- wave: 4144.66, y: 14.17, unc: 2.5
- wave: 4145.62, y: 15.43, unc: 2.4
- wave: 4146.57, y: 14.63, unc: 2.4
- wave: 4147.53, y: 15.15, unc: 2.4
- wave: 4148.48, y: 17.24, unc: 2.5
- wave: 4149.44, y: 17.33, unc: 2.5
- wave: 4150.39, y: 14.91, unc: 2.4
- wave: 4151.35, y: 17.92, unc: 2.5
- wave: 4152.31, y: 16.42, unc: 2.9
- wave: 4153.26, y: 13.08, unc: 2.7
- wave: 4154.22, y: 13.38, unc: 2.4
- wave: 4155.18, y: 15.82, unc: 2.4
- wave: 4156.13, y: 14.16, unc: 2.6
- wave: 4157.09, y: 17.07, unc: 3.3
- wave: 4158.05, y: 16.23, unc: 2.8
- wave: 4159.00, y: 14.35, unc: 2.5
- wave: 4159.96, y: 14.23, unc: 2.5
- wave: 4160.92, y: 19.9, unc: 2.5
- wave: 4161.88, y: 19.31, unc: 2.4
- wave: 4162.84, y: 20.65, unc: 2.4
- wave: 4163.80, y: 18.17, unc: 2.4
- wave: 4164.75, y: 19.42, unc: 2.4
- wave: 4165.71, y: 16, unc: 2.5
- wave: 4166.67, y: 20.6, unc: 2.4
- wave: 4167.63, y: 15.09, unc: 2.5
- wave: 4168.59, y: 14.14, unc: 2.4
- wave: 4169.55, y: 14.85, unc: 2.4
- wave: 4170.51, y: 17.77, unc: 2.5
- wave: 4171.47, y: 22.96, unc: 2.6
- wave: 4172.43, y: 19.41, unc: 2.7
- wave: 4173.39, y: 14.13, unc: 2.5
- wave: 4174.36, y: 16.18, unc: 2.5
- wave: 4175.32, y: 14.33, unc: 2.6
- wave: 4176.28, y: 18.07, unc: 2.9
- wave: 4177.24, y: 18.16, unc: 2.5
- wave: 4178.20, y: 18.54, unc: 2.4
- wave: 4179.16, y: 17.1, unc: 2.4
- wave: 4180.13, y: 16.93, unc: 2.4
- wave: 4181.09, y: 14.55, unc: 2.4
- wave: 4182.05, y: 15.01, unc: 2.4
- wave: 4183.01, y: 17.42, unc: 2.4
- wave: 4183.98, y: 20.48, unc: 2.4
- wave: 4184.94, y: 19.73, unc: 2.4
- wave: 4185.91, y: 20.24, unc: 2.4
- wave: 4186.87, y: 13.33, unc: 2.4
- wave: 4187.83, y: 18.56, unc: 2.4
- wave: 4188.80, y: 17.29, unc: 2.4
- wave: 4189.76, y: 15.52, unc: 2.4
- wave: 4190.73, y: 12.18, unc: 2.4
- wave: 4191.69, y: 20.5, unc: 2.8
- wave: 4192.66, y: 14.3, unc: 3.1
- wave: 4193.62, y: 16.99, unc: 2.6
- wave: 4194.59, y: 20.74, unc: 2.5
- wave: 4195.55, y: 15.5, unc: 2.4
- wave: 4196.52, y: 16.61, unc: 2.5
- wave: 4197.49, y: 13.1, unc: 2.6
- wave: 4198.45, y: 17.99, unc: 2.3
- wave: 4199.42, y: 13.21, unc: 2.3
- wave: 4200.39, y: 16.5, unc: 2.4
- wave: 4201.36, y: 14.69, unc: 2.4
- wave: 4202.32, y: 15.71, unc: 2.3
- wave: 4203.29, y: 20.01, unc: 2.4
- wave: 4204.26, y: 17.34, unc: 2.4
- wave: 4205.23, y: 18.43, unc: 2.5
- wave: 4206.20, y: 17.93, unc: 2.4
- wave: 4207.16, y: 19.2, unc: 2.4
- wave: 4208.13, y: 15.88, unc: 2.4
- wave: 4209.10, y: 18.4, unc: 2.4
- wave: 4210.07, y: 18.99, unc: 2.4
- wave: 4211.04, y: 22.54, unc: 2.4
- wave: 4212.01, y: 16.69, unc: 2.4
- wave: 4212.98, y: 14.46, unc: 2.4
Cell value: 2.6 AA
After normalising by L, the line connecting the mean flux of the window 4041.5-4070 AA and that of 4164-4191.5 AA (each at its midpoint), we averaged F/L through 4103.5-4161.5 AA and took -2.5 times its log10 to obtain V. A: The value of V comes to 0.04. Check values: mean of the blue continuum 16.9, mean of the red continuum 17.1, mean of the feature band 16.4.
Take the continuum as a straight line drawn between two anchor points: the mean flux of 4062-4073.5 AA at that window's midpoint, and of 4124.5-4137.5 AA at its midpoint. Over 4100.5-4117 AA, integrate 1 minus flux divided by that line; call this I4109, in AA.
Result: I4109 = 2.39 AA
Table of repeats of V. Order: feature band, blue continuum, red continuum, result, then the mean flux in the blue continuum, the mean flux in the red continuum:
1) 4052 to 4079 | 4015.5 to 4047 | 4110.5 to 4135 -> 0.07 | 17.4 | 16.8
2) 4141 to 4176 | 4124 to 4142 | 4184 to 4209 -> 0.04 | 17.5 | 17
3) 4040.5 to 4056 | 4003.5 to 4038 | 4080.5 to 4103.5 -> -0.02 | 17.6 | 15.5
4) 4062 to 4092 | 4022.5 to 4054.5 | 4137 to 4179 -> 0.06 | 16.9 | 16.9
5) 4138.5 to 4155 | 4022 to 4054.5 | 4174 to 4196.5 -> 0.06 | 16.9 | 17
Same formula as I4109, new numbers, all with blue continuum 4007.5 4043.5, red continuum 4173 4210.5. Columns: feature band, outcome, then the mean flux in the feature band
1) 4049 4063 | 0.4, 16.9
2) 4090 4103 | 2.2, 14.3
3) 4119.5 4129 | -0.7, 18.4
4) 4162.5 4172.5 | -0.6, 18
